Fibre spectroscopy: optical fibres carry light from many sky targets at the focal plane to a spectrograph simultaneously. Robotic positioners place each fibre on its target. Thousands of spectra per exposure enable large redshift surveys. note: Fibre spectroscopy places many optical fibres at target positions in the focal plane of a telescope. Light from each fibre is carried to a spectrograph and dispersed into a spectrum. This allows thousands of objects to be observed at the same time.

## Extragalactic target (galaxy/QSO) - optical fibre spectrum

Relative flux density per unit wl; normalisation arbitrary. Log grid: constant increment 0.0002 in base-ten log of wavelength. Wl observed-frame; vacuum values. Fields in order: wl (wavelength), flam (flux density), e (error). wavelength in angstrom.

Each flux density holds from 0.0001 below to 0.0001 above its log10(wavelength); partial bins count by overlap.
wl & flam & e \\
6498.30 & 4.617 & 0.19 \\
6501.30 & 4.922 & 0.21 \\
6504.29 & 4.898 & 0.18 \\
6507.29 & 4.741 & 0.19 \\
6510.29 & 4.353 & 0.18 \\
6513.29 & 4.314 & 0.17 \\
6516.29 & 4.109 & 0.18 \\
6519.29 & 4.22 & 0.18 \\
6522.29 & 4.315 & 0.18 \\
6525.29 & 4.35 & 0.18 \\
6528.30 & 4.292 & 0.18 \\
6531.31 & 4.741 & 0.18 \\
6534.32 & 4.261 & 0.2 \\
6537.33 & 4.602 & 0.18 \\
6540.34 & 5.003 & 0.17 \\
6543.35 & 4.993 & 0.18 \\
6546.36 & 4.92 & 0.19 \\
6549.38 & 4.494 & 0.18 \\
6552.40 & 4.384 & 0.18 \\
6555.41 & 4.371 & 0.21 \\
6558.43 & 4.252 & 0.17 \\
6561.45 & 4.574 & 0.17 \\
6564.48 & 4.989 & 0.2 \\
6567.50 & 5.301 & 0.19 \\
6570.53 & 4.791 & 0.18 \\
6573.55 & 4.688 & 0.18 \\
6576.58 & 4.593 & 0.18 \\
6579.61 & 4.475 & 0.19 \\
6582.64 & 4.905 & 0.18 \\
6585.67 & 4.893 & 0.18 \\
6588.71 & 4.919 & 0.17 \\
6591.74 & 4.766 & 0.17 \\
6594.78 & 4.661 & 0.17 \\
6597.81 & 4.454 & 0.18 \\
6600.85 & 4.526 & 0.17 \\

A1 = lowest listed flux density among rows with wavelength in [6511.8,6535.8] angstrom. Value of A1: 4.109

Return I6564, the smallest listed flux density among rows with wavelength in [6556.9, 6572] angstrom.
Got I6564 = 4.252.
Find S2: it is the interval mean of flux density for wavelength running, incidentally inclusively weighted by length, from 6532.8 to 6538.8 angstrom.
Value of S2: 4.43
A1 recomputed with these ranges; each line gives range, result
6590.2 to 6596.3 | 4.661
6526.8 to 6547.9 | 4.261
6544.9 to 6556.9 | 4.371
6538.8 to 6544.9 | 4.993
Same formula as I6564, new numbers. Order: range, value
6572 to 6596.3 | 4.475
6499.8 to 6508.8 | 4.741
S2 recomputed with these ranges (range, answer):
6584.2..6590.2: 4.9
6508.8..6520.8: 4.25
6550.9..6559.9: 4.34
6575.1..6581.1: 4.53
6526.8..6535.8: 4.43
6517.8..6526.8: 4.3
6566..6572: 5.04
